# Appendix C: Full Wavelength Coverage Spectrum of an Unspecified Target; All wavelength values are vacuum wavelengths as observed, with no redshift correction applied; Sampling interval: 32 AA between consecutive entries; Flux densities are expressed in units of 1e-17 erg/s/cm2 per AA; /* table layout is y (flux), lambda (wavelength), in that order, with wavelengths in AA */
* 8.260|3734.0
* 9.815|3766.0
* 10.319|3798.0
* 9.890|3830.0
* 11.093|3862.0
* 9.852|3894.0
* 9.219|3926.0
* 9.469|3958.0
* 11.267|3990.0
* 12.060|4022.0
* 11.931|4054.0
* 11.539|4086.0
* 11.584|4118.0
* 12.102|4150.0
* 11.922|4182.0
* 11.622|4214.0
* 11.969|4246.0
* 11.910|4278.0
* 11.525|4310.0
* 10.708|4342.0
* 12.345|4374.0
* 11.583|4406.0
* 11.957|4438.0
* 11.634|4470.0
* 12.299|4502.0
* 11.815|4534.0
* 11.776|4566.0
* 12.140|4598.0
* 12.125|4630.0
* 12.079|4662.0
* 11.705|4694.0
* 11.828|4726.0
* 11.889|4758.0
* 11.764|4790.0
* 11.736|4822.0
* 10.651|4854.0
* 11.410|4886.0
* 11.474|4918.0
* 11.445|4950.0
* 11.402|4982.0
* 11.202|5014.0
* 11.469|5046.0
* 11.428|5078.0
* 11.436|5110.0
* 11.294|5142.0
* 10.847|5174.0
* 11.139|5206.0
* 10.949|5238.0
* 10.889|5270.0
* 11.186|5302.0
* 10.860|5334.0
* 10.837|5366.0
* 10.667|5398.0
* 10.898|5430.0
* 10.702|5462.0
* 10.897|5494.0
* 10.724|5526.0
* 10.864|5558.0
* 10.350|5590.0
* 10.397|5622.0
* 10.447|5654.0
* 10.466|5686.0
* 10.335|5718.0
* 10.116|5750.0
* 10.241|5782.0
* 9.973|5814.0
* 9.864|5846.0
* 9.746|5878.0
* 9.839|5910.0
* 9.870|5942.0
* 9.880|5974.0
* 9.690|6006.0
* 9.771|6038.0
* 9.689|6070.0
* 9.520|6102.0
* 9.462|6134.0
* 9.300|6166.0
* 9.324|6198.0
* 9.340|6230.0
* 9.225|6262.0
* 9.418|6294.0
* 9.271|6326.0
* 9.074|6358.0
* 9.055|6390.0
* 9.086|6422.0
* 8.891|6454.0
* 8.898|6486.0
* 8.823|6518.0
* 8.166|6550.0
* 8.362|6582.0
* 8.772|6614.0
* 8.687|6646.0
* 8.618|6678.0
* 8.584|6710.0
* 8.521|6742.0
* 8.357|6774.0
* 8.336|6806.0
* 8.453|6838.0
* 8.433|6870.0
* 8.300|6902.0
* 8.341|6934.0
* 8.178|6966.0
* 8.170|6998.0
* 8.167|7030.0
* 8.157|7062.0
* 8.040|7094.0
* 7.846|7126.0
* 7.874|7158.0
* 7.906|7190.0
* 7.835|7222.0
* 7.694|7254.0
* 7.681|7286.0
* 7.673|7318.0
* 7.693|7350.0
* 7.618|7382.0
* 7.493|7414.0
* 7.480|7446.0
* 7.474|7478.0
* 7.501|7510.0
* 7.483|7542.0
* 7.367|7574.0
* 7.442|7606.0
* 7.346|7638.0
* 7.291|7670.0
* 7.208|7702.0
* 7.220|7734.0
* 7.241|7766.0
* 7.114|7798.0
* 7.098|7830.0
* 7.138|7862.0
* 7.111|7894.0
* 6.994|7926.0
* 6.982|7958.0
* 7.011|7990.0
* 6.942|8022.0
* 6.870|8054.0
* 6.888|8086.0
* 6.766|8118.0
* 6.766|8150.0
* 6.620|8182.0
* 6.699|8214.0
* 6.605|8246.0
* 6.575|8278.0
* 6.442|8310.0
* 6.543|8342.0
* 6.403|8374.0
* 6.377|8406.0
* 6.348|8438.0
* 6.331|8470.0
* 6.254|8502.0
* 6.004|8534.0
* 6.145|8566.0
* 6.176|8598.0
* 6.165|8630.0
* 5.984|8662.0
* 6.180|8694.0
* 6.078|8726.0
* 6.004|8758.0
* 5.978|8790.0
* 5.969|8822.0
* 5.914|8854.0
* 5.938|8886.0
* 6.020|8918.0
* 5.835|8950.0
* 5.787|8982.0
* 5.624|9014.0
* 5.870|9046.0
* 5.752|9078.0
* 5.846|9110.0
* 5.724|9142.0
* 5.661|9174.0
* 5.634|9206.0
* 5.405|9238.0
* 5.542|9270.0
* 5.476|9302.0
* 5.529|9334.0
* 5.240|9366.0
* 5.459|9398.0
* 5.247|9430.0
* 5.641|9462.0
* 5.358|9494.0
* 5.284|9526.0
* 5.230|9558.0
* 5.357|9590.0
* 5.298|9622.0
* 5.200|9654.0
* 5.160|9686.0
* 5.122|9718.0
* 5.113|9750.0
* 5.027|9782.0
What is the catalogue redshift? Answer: 0.00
